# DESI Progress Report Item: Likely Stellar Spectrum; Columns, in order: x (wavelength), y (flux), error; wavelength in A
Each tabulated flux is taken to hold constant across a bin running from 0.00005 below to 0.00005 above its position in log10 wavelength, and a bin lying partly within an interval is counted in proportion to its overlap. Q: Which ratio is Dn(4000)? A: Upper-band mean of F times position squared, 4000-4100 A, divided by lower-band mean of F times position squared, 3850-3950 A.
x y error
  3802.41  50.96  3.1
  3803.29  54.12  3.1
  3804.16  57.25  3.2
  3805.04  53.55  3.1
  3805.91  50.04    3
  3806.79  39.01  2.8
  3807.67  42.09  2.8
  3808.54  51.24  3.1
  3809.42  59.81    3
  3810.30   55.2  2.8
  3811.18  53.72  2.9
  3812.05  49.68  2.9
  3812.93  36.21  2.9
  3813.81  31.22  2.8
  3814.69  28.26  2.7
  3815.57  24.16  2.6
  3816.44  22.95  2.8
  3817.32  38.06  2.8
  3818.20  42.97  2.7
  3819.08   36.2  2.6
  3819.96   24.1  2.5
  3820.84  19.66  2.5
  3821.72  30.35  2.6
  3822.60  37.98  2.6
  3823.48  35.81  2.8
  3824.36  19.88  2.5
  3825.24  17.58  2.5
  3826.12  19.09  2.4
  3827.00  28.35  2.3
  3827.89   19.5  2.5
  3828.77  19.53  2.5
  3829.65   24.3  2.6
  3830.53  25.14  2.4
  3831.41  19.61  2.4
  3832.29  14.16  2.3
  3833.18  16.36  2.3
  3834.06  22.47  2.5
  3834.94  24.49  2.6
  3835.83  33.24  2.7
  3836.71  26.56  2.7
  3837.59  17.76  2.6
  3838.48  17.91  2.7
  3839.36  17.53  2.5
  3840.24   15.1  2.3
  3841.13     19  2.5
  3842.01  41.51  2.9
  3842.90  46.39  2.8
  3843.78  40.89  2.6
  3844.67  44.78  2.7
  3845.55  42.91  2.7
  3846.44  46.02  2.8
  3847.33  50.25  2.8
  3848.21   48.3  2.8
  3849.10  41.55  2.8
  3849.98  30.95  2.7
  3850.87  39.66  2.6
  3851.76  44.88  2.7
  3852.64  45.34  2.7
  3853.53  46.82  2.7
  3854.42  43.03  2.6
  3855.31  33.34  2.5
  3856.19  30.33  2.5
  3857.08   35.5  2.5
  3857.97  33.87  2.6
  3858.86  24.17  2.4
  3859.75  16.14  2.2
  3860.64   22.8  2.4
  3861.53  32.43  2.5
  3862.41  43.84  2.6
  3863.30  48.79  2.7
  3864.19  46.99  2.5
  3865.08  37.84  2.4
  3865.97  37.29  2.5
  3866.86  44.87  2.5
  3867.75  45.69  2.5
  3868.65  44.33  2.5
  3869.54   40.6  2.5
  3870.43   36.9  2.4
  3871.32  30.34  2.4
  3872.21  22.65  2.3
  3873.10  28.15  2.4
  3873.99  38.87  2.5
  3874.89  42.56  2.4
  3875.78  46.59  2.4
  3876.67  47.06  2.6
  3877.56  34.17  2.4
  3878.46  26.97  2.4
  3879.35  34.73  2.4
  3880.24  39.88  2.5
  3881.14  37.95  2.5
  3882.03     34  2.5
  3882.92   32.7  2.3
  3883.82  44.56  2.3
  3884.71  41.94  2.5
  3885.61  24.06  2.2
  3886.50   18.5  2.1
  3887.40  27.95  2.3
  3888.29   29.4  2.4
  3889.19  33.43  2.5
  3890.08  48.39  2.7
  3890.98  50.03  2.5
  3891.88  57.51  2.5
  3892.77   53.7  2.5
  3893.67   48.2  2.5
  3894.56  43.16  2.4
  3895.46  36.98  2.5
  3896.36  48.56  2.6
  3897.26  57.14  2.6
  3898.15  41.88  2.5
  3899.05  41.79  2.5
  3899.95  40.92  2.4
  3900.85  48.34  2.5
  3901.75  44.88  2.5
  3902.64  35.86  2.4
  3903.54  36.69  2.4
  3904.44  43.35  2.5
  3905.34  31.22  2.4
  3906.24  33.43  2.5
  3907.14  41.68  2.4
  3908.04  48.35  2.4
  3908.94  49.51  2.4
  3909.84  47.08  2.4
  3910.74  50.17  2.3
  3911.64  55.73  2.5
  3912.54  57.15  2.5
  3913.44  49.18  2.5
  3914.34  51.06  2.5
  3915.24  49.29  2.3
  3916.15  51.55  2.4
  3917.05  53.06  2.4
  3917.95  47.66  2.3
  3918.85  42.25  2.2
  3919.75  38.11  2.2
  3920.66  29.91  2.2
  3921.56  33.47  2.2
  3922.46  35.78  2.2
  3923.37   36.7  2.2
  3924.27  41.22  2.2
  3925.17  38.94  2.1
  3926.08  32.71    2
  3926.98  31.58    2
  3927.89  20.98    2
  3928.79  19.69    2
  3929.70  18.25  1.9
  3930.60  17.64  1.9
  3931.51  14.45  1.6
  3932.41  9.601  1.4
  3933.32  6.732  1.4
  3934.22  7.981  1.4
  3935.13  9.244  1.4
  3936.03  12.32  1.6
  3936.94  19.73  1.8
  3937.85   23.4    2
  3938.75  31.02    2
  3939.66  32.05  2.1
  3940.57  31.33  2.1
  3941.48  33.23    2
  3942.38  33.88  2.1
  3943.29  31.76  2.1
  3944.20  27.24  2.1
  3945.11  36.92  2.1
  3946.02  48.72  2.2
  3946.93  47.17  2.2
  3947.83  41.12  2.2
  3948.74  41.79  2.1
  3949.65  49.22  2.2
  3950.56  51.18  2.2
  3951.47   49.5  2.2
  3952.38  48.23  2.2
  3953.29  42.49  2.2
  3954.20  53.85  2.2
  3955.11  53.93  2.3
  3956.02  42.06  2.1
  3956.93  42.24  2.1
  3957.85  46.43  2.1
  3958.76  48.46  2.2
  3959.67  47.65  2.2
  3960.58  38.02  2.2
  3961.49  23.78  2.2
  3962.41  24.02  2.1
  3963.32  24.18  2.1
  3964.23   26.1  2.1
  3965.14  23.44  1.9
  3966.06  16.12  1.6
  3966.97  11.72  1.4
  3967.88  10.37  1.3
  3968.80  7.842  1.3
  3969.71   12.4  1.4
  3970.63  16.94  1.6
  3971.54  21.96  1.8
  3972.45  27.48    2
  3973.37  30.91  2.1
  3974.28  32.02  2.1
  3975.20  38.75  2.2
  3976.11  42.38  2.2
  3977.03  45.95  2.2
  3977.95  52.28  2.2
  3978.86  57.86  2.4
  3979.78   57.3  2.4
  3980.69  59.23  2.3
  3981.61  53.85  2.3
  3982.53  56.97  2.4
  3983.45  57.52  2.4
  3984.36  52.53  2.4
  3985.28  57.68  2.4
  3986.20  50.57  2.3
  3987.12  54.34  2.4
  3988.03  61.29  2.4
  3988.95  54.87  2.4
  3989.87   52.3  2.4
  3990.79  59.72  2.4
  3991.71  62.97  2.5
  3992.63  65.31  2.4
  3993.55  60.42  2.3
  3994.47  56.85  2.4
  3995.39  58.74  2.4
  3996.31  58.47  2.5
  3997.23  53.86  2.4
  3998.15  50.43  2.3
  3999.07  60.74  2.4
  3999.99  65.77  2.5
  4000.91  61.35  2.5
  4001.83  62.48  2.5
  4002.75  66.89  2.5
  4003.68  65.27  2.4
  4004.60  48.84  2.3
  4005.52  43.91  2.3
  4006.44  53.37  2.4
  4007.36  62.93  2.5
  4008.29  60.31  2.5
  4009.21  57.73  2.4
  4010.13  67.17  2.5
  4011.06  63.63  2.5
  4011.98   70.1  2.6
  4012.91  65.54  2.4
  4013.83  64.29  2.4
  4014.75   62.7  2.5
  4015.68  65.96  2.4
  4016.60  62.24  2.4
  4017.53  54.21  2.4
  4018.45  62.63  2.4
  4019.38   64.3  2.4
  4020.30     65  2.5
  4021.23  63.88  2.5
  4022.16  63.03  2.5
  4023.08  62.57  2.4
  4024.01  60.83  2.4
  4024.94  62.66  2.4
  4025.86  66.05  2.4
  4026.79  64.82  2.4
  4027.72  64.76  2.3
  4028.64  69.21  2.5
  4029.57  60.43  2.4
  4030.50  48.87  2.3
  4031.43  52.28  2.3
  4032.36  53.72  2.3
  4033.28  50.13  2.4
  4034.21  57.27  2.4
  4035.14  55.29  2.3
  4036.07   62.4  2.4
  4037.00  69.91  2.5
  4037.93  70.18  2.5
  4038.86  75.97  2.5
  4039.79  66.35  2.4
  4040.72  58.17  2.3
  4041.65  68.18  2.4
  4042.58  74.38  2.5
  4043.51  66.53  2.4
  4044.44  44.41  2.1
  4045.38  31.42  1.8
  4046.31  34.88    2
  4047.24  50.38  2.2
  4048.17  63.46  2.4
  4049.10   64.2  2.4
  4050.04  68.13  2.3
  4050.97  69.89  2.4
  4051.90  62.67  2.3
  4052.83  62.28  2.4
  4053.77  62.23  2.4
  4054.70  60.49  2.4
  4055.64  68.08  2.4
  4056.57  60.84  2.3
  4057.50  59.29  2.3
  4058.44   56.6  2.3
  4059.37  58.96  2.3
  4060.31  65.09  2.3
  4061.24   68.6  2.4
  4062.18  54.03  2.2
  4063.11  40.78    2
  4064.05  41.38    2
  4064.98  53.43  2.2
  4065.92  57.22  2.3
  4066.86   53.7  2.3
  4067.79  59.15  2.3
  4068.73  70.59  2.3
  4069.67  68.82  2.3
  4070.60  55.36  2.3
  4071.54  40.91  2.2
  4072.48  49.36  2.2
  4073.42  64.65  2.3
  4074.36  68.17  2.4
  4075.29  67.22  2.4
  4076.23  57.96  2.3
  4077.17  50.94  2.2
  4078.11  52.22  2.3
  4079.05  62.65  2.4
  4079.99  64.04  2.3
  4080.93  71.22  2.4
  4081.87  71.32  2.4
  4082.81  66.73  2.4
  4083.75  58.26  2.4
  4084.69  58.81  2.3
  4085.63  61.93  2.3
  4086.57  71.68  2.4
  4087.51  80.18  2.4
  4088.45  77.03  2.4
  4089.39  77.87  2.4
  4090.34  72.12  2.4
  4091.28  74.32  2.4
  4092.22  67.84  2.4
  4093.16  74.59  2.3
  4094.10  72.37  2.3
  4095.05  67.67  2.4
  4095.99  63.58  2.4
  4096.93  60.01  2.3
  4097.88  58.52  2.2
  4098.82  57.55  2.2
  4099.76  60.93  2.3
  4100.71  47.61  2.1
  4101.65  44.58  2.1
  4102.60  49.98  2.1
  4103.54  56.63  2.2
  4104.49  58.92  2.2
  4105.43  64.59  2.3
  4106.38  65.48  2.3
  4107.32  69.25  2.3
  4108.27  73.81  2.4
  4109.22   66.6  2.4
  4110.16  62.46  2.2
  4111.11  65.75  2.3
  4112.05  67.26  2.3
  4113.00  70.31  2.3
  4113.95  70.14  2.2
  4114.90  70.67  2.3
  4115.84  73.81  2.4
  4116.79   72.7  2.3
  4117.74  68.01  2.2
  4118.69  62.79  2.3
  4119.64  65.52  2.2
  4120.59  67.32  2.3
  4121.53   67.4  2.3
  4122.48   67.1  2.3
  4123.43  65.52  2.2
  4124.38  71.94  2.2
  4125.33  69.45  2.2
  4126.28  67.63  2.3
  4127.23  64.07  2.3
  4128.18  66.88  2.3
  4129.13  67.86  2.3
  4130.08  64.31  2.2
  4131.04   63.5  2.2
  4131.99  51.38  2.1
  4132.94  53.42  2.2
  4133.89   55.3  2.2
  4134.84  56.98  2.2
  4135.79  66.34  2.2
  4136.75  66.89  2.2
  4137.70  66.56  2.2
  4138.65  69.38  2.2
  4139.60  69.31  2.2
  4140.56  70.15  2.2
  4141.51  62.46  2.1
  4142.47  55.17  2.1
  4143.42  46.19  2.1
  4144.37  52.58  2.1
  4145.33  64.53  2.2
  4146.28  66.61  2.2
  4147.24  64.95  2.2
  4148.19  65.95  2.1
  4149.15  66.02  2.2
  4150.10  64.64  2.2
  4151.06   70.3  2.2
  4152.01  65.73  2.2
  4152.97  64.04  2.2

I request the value 1.8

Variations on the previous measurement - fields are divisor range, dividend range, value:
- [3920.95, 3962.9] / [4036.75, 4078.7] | 1.89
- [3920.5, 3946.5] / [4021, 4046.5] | 2.40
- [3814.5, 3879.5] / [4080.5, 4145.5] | 2.26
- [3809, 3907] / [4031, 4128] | 1.96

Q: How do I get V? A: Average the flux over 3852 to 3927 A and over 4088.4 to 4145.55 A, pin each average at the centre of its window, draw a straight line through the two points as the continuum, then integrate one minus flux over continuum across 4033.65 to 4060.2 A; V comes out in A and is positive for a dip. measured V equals -1.8 A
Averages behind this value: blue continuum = 40.1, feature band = 60.8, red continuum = 64.5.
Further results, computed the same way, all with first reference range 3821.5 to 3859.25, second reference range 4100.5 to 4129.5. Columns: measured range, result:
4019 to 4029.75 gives -1.99 A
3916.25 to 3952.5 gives 9.20 A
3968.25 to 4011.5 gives -1.28 A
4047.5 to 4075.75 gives -0.54 A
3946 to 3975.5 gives 7.38 A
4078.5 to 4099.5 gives -1.86 A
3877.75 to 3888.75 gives 1.09 A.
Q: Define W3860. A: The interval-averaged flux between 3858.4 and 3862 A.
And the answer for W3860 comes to 24.1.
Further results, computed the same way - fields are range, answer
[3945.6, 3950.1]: 45.6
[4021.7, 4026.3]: 63.1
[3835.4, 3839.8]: 22.6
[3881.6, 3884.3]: 37.2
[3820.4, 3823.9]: 30.9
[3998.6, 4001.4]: 62.7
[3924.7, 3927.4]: 34.5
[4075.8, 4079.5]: 55.8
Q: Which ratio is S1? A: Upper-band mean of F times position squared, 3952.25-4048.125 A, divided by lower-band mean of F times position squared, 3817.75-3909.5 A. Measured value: 1.6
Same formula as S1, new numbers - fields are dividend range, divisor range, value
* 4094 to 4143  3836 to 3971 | 1.98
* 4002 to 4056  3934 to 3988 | 1.70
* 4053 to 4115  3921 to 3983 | 2.01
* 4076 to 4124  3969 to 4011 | 1.32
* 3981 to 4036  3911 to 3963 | 1.71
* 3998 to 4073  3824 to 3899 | 1.87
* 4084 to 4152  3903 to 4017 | 1.63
